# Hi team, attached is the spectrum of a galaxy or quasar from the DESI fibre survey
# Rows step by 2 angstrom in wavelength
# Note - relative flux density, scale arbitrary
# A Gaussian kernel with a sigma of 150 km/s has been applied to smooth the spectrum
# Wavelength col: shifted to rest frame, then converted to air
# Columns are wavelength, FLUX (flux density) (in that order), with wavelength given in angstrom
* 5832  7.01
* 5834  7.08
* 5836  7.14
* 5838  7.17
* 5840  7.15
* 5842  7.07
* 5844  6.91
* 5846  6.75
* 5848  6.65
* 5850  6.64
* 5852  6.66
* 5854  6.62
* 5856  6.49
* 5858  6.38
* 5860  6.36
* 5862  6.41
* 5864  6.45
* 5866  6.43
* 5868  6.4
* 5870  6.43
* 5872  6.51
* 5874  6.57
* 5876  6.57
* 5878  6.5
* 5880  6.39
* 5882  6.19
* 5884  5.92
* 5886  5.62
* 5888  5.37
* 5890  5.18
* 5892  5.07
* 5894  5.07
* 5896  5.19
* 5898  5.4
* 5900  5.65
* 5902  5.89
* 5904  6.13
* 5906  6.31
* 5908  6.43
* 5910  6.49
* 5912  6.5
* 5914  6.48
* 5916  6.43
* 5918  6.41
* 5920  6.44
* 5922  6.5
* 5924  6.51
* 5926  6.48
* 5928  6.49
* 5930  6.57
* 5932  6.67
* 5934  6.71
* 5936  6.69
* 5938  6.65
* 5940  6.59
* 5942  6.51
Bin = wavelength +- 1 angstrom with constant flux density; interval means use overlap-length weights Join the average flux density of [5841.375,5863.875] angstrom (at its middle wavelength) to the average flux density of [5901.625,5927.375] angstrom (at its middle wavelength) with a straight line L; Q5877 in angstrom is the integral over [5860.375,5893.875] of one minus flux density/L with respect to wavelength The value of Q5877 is 2.20 angstrom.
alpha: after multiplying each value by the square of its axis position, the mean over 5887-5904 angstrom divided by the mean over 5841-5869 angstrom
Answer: 0.83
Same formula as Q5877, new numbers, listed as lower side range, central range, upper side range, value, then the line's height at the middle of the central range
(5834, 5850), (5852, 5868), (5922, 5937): 1.0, 6.88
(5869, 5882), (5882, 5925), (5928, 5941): 3.9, 6.55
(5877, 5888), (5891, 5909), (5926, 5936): 1.7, 6.25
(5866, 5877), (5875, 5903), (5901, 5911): 2.9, 6.37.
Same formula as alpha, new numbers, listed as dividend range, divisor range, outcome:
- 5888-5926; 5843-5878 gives 0.93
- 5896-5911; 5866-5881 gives 0.93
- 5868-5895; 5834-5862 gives 0.89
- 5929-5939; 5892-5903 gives 1.25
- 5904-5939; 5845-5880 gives 1.02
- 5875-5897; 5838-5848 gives 0.84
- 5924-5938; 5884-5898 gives 1.26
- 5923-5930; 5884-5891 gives 1.21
